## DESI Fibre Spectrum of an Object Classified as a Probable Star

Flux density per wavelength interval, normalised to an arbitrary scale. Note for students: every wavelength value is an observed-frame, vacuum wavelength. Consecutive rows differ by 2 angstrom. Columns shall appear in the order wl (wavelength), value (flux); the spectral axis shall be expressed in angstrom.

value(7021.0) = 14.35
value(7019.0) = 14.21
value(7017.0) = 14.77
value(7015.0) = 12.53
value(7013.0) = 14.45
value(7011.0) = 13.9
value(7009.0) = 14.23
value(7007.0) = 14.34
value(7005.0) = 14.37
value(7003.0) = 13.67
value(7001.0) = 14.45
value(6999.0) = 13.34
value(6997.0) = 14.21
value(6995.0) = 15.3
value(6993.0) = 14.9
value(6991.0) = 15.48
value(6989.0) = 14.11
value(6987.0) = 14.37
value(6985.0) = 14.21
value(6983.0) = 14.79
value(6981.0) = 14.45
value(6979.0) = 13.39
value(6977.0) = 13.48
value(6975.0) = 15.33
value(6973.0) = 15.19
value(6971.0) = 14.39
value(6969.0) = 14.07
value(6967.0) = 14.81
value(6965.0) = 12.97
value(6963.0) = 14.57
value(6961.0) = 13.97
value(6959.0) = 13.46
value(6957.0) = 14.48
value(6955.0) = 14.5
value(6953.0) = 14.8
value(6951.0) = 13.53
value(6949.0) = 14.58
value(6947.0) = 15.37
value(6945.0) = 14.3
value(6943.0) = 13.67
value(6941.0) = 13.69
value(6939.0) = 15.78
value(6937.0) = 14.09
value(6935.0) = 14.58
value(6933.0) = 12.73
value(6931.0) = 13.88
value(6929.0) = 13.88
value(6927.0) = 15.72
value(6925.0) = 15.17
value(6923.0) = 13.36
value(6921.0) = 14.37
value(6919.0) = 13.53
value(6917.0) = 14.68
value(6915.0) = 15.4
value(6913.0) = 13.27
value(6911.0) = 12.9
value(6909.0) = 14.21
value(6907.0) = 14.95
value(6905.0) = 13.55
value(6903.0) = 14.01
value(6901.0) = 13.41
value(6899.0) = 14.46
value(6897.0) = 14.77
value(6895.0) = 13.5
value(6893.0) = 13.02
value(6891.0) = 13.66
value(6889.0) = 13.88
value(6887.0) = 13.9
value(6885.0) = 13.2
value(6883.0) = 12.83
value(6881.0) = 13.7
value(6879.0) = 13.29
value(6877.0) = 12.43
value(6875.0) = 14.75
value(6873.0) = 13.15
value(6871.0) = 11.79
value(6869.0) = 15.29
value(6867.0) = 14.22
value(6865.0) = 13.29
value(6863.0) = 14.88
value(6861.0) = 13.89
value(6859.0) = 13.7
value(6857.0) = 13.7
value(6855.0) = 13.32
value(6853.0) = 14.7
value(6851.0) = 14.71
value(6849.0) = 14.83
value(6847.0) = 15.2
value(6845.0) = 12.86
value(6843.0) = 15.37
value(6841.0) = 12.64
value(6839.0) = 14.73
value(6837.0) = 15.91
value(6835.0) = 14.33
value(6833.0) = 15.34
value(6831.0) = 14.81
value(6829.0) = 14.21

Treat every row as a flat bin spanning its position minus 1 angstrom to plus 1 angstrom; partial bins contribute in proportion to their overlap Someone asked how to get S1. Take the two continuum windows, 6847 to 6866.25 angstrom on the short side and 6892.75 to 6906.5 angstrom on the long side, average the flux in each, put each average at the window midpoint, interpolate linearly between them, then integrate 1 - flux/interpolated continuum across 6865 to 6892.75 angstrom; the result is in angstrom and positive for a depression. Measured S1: 1.0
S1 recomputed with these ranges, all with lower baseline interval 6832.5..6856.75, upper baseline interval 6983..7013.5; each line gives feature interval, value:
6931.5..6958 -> 0.2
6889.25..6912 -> 0.9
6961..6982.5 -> 0.2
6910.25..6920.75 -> 0.3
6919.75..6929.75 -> -0.1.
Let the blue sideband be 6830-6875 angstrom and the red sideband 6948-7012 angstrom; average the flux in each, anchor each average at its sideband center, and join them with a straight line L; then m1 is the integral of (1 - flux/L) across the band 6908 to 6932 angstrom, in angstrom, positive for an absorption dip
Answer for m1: 0.1 angstrom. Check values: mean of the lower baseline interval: 14.2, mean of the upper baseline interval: 14.3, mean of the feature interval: 14.2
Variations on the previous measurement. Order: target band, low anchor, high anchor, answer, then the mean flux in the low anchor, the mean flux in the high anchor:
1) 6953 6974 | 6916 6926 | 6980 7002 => 0.2 angstrom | 14.2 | 14.5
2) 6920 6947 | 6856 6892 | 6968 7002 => -0.4 angstrom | 13.6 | 14.4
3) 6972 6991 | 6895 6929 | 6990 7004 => 0.0 angstrom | 14.2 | 14.5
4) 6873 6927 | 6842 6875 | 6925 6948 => 1.4 angstrom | 14.1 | 14.4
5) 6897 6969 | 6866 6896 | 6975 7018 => -1.8 angstrom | 13.5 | 14.3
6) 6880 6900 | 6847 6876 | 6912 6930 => 0.7 angstrom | 14.1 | 14.4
